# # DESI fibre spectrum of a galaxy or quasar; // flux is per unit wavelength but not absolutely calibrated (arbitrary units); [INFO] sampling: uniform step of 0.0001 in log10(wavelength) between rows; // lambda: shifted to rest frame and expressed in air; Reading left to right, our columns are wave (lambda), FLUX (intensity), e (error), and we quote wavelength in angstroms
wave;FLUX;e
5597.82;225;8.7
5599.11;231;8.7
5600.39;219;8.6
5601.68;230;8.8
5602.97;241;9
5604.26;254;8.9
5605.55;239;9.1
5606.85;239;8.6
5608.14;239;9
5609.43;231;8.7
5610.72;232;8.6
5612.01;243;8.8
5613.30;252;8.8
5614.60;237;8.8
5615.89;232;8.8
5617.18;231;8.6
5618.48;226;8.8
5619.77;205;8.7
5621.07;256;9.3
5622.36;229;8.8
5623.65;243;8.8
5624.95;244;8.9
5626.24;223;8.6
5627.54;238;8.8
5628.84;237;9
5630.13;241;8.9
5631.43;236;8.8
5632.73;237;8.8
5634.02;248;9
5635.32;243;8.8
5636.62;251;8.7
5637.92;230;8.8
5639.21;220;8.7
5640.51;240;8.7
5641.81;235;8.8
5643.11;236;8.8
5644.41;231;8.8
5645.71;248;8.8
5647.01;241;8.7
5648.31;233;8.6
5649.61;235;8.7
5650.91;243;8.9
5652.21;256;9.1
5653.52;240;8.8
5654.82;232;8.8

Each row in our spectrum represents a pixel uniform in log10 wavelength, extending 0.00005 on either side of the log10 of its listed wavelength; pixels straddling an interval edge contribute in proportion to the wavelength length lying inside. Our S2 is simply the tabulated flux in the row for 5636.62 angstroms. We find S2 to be 251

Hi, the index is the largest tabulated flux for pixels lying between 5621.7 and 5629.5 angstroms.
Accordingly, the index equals 244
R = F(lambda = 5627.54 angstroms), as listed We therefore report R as 238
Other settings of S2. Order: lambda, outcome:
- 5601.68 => 230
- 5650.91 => 243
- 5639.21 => 220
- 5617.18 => 231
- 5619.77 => 205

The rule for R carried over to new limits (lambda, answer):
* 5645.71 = 248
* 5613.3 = 252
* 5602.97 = 241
